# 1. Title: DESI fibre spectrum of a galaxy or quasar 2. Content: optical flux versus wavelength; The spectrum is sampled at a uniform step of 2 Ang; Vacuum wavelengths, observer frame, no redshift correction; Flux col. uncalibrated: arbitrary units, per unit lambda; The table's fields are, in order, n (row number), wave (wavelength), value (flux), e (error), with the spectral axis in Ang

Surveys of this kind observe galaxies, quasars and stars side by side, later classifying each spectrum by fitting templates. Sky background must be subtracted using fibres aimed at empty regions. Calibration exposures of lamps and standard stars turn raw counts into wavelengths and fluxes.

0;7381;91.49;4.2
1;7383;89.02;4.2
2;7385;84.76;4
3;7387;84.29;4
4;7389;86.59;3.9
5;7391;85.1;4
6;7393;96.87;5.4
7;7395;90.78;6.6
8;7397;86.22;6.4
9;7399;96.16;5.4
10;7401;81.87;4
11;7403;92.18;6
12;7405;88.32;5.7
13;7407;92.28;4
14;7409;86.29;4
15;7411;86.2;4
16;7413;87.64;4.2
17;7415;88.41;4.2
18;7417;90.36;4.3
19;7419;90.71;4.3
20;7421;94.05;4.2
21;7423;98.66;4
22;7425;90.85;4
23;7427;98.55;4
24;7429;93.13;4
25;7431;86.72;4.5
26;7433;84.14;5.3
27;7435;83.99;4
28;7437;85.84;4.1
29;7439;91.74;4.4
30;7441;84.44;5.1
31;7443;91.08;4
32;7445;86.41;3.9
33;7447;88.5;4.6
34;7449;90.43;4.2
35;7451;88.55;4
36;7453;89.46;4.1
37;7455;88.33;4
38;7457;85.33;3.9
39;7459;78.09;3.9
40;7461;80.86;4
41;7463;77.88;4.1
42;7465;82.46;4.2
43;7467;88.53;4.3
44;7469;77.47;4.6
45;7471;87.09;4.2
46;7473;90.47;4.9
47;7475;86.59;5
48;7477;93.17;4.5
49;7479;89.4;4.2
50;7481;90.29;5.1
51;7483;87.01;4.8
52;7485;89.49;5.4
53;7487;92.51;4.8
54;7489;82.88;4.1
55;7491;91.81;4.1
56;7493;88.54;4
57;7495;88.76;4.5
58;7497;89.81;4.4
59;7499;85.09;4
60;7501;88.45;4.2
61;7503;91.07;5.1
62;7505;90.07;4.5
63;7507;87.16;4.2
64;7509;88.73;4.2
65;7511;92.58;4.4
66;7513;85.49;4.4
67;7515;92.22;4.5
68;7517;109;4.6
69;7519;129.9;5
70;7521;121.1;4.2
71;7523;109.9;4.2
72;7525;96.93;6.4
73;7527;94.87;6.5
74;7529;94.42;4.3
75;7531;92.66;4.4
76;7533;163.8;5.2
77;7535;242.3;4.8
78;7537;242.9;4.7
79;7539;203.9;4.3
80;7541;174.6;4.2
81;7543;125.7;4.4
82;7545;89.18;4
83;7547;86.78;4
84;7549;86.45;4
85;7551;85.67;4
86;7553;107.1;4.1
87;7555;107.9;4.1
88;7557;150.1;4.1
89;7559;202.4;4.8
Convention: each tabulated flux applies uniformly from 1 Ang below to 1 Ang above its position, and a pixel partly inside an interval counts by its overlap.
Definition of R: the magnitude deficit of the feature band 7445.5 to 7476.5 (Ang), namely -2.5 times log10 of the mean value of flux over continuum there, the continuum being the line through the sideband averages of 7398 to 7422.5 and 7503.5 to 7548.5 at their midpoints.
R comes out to 0.21 mag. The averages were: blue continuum 89.7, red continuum 123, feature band 85.5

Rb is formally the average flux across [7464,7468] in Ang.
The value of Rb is 85.5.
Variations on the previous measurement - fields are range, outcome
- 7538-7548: 136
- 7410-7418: 88.2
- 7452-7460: 85.3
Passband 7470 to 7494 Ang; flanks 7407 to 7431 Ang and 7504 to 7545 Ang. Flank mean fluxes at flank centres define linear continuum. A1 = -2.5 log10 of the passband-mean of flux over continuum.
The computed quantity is 0.248 mag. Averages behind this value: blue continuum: 91.2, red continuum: 126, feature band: 89.1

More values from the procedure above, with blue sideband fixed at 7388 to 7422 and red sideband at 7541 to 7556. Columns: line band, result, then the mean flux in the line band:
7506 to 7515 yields 0.13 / 88.9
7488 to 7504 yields 0.12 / 88.3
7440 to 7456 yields 0.06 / 88.4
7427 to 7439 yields 0.05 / 88.2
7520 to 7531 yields -0.01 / 102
